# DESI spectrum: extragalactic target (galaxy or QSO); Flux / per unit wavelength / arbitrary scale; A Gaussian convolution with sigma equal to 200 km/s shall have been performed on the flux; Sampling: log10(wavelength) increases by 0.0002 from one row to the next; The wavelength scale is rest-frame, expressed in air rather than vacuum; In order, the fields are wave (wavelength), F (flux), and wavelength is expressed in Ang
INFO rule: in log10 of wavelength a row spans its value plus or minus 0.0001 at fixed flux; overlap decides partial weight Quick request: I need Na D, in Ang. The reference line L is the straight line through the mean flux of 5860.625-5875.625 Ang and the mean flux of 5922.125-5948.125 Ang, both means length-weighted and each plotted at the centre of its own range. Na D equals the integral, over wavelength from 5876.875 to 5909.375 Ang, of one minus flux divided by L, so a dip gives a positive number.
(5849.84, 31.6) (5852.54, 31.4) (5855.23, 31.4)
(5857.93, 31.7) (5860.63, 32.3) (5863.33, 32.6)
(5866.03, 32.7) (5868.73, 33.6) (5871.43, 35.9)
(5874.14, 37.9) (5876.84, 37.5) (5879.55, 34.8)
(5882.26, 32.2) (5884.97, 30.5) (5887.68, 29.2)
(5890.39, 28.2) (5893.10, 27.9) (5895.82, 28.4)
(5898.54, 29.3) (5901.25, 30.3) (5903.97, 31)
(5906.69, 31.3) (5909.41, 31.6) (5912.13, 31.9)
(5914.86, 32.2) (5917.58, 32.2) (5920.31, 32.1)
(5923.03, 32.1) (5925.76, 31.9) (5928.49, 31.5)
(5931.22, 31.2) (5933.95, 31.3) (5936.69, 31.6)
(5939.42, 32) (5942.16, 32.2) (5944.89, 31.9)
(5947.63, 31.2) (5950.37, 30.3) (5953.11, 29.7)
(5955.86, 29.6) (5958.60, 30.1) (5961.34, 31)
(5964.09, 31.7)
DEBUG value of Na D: 2.7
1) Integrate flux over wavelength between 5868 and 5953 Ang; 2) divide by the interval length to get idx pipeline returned 31.7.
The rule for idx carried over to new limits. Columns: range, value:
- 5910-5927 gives 32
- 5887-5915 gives 30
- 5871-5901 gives 31.8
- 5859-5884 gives 34.3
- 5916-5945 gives 31.8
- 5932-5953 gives 31.4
